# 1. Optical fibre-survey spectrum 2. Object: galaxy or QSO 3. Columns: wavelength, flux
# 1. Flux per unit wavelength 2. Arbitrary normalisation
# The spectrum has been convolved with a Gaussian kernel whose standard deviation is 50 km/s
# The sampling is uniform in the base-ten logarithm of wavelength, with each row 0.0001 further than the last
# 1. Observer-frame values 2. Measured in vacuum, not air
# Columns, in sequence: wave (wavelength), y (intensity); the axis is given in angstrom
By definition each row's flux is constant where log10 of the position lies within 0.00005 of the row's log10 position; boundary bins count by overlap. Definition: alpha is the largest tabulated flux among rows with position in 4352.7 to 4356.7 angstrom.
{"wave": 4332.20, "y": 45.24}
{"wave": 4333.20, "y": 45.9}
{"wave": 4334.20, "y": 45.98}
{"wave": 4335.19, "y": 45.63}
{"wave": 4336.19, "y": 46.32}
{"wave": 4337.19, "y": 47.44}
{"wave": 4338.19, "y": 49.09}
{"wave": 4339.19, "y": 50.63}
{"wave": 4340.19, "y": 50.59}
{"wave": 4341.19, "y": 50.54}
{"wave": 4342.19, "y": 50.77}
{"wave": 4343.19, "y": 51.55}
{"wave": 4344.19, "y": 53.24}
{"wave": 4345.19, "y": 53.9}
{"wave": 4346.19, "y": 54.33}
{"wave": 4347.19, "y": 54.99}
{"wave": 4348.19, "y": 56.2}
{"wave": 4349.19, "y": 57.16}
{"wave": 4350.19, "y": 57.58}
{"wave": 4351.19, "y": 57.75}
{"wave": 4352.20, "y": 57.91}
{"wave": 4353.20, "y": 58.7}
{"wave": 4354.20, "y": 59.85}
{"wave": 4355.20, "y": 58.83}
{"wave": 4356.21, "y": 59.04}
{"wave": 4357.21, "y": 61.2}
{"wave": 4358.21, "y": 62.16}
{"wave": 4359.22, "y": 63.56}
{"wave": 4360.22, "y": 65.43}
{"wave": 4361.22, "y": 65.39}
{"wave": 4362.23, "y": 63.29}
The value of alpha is 59.85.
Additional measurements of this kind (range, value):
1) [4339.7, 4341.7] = 50.59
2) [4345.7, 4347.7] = 54.99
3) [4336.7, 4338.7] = 49.09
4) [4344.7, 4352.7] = 57.91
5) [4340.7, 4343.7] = 51.55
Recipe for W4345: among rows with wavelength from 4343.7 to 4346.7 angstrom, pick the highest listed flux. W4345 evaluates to 54.33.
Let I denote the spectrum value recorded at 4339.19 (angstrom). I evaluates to 50.63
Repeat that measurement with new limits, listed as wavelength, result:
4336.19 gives 46.32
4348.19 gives 56.2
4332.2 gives 45.24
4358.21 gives 62.16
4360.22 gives 65.43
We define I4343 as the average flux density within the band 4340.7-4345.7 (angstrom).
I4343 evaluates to 52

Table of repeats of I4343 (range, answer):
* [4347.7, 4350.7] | 57.1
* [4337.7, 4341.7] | 50.2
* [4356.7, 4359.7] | 62.3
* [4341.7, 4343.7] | 51.2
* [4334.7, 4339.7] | 47.8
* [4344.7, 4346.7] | 54.2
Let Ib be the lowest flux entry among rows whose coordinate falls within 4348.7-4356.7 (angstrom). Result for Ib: 57.16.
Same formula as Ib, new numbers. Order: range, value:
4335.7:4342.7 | 46.32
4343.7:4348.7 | 53.24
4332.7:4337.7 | 45.63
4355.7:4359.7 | 59.04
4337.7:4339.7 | 49.09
